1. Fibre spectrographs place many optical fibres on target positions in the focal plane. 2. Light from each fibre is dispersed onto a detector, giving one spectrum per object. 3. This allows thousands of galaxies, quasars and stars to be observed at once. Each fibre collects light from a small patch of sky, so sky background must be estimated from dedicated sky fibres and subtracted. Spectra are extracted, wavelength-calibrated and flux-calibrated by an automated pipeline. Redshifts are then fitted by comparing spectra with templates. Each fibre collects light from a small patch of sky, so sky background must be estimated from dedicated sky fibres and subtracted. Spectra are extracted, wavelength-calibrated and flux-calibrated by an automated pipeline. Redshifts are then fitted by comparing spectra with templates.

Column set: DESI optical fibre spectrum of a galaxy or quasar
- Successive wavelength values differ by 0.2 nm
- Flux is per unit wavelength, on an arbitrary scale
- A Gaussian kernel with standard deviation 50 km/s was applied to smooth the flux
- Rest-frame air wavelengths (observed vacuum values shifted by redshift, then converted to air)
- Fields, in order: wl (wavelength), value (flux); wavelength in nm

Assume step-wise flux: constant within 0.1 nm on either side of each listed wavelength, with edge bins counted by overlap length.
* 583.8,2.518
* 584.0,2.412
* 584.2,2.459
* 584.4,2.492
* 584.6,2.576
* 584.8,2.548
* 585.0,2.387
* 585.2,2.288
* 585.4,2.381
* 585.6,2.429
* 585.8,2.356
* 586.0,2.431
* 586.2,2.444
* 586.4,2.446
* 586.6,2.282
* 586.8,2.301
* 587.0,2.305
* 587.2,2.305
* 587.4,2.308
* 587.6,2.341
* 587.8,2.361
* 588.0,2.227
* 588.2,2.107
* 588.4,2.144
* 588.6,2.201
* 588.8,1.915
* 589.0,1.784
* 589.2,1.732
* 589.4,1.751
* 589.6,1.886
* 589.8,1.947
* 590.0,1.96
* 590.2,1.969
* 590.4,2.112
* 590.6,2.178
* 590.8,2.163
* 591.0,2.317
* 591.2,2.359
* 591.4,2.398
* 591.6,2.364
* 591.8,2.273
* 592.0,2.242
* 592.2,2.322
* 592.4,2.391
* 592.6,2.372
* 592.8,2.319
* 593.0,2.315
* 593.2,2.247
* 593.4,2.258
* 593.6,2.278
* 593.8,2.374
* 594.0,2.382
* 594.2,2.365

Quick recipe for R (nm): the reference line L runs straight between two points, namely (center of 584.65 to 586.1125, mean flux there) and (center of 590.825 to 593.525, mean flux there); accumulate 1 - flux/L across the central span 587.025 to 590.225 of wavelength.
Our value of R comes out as 0.405 nm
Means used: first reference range 2.41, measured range 2.07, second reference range 2.32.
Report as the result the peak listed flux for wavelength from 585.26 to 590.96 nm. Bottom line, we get 2.446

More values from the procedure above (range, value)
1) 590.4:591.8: 2.398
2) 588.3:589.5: 2.201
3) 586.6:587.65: 2.341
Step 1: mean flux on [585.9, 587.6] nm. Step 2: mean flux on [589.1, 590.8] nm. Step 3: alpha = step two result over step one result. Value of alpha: 0.8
